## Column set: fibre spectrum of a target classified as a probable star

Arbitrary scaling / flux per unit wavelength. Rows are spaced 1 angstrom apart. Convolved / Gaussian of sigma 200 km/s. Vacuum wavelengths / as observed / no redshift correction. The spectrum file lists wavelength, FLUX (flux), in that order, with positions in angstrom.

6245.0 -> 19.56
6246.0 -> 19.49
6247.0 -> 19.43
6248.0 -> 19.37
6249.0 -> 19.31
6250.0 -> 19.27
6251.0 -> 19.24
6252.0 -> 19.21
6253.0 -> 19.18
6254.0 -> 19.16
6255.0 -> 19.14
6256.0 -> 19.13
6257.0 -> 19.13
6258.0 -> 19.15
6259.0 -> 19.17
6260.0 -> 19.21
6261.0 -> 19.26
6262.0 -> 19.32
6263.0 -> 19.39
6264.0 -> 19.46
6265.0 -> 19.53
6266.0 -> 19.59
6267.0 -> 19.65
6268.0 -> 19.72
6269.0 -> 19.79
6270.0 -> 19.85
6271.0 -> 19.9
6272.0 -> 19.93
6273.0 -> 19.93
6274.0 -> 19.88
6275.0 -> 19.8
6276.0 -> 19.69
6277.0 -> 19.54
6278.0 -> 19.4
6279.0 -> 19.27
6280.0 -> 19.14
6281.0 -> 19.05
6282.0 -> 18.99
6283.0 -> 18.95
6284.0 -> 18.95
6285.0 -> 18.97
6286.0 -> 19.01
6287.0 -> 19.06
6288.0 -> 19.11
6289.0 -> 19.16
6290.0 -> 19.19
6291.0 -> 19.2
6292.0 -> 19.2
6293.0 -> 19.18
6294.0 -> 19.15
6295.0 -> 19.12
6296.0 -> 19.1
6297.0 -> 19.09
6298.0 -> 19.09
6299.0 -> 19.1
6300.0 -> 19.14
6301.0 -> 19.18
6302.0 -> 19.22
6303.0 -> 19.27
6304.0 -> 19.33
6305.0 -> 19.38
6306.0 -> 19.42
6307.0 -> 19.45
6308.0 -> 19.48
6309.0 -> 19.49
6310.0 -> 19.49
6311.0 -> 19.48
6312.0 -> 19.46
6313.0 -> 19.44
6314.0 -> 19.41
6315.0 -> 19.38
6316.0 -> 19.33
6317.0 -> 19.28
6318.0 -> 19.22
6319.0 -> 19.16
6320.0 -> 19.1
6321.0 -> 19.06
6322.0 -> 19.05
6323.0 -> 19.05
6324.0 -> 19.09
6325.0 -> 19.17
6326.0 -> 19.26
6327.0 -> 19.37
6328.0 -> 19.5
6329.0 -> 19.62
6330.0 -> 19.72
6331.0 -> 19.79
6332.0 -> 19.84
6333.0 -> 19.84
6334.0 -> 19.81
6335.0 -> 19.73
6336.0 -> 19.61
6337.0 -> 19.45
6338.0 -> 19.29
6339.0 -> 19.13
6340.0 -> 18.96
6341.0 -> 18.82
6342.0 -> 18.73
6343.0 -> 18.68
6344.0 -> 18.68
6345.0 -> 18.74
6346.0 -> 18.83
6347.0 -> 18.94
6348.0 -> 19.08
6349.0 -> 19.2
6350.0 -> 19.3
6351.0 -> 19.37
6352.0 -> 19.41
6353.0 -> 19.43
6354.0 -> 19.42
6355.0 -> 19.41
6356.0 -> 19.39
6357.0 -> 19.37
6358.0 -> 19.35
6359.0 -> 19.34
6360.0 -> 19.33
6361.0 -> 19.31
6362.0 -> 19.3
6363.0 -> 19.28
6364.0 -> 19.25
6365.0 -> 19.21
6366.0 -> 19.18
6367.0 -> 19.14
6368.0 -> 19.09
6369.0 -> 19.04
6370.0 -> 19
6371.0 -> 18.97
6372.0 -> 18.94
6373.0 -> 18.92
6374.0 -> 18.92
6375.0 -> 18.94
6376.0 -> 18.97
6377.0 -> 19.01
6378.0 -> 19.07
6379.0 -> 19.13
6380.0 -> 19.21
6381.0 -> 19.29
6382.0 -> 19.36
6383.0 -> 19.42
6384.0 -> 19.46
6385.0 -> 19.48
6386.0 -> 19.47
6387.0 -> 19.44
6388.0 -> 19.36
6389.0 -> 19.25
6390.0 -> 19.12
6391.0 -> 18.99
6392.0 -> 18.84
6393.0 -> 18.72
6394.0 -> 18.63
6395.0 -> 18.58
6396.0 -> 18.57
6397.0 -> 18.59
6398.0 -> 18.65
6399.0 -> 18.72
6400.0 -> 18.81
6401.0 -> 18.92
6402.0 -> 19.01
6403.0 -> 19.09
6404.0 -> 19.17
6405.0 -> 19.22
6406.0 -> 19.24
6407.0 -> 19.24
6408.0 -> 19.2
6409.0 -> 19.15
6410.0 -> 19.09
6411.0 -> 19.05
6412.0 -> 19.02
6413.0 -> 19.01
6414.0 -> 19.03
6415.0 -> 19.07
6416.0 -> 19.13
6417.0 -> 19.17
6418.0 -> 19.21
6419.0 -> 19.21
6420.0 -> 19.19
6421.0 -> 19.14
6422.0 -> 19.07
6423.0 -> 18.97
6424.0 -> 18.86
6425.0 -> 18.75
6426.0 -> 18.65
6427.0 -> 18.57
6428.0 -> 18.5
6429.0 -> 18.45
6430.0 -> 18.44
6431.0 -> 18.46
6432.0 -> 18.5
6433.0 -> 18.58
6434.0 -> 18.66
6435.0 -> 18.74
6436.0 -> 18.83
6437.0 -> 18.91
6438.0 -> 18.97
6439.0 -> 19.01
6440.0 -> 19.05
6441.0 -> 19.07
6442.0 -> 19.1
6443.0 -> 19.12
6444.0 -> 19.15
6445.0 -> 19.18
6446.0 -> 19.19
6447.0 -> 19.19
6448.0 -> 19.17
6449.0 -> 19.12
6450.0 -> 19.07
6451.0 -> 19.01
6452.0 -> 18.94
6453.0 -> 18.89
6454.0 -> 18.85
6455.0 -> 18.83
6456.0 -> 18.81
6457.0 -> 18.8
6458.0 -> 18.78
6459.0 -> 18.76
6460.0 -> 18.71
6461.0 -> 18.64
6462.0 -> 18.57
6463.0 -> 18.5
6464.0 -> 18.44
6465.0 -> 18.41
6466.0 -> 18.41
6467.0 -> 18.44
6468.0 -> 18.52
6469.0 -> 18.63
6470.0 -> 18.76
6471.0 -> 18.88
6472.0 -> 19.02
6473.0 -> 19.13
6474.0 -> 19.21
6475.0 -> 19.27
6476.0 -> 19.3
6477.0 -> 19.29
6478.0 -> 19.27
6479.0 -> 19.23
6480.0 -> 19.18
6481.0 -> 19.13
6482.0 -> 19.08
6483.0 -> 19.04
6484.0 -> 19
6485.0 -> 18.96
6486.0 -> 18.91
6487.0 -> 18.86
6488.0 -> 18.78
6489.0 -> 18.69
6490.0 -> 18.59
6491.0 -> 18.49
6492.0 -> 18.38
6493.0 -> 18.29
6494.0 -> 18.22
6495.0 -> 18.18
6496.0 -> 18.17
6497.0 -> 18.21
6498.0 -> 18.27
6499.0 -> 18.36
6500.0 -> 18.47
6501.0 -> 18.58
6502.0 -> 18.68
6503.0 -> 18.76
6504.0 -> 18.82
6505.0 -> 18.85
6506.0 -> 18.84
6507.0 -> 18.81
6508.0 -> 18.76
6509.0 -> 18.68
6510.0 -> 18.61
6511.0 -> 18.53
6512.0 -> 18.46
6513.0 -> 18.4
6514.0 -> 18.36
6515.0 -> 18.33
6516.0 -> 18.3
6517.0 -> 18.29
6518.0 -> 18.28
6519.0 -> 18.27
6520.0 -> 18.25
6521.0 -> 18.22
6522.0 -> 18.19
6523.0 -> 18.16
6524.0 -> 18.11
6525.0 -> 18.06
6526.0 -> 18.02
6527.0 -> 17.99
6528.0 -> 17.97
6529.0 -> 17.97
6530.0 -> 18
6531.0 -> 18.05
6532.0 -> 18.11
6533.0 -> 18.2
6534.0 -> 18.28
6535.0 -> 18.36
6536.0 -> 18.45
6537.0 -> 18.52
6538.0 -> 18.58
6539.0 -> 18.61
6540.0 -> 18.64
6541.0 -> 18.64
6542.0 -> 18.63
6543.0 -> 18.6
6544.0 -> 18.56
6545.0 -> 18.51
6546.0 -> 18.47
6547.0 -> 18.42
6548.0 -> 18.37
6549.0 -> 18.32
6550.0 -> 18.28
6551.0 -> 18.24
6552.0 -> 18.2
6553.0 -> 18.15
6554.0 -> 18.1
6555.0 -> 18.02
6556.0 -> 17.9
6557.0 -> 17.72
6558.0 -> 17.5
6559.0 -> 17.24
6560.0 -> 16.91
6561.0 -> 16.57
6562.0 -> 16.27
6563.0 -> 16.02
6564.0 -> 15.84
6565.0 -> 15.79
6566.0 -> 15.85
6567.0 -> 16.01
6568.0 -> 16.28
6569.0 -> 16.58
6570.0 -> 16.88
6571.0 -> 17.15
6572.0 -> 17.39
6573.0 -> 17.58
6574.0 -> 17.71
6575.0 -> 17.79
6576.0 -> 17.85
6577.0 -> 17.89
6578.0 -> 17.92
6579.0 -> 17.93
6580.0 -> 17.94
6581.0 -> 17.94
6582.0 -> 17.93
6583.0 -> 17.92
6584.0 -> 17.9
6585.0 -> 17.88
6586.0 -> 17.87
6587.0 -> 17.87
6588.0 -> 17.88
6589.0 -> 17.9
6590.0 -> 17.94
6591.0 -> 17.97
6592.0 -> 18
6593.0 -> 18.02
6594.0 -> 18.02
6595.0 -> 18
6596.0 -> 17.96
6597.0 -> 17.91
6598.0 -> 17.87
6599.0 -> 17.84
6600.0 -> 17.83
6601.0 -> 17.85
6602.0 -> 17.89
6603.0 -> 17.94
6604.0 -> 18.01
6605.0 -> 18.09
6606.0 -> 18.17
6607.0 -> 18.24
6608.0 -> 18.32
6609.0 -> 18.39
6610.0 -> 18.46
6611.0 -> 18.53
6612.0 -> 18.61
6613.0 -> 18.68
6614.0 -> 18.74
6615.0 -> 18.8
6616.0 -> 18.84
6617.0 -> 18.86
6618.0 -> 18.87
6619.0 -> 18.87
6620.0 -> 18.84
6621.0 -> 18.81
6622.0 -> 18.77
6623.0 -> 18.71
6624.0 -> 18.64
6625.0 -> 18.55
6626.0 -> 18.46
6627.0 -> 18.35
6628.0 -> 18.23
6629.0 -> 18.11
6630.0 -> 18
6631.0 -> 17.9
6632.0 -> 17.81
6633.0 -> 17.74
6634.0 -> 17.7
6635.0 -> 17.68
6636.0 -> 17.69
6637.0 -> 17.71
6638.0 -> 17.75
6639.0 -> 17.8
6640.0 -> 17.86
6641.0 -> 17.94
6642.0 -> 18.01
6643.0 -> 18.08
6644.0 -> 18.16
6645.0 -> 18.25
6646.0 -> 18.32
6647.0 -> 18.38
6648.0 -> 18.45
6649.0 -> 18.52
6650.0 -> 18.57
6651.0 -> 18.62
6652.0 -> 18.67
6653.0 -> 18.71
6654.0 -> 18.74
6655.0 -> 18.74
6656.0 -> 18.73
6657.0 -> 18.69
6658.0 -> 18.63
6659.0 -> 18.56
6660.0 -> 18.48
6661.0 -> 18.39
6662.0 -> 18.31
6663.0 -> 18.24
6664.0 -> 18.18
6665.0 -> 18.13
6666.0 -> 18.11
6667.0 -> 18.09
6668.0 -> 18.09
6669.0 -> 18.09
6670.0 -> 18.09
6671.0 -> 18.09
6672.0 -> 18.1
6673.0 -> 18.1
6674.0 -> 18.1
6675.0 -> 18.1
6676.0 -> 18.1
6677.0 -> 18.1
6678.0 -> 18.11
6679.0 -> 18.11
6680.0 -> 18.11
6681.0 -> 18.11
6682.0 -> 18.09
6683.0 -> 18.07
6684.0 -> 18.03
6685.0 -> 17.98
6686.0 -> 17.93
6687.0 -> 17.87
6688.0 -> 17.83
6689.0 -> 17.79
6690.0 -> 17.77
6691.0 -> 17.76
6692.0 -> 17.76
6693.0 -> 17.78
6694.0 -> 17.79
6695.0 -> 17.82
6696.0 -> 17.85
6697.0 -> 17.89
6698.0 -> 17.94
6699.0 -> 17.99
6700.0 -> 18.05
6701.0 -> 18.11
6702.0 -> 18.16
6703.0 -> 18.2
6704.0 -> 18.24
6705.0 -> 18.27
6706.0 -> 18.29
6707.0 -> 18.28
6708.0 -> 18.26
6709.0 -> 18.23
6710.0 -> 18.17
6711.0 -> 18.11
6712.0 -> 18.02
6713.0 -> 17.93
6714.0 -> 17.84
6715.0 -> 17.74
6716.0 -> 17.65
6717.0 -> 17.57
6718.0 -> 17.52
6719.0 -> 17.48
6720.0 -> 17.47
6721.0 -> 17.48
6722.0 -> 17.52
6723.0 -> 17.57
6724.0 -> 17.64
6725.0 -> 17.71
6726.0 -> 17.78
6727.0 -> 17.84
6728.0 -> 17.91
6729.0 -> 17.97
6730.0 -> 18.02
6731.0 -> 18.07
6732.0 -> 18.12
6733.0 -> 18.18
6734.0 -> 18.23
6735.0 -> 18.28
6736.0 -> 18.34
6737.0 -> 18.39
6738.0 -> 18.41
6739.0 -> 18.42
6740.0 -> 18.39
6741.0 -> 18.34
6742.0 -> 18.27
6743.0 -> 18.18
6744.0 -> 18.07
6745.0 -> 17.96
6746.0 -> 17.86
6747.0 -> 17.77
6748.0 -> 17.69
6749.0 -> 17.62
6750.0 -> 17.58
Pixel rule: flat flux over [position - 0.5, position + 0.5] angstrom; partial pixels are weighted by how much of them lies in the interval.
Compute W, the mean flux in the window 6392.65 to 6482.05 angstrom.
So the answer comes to 18.9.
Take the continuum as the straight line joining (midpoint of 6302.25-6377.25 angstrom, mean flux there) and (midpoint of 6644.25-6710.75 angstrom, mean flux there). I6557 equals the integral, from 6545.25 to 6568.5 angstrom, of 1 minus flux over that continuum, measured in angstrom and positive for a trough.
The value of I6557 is 1.5 angstrom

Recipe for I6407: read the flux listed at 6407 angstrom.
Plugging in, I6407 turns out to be 19.24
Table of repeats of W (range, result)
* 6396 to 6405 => 18.9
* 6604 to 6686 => 18.3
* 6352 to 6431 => 19.1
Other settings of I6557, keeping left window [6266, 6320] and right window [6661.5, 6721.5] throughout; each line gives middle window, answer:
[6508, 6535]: 0.47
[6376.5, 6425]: -0.24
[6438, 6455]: -0.21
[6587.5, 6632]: -0.04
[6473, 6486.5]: -0.31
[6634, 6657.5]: -0.14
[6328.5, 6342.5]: -0.19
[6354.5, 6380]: -0.09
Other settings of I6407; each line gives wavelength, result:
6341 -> 18.82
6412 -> 19.02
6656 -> 18.73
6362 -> 19.3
